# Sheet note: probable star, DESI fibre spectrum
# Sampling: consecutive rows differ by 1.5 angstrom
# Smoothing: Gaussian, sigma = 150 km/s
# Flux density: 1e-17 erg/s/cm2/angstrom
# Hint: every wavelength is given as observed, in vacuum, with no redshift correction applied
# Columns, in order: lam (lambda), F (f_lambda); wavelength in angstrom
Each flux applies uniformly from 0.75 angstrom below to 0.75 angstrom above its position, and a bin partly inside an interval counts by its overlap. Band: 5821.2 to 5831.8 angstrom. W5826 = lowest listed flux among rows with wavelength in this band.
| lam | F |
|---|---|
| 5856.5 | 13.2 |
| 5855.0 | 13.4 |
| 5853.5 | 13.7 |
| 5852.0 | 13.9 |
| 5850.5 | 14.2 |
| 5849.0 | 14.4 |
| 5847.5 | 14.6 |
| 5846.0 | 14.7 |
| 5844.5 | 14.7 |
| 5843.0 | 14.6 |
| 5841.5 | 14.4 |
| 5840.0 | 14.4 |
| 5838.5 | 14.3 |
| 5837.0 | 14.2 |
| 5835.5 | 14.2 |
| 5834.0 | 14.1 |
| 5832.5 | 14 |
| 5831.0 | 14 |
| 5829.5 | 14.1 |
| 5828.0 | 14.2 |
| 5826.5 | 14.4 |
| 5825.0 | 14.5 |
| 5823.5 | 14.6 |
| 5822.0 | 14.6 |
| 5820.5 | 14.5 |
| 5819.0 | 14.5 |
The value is 14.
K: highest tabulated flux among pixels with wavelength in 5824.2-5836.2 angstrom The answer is 14.5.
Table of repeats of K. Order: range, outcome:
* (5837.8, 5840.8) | 14.4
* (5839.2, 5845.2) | 14.7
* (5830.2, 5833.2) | 14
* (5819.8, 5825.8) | 14.6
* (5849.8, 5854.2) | 14.2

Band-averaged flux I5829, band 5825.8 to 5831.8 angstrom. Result 14.2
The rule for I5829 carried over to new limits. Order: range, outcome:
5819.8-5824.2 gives 14.6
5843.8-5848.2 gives 14.7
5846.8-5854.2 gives 14.2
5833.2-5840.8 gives 14.2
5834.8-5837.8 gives 14.2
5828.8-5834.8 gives 14.1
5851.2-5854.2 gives 13.8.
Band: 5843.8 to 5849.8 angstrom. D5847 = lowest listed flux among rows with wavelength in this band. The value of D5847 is 14.4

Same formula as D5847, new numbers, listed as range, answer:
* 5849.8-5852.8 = 13.9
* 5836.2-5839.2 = 14.2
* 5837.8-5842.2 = 14.3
